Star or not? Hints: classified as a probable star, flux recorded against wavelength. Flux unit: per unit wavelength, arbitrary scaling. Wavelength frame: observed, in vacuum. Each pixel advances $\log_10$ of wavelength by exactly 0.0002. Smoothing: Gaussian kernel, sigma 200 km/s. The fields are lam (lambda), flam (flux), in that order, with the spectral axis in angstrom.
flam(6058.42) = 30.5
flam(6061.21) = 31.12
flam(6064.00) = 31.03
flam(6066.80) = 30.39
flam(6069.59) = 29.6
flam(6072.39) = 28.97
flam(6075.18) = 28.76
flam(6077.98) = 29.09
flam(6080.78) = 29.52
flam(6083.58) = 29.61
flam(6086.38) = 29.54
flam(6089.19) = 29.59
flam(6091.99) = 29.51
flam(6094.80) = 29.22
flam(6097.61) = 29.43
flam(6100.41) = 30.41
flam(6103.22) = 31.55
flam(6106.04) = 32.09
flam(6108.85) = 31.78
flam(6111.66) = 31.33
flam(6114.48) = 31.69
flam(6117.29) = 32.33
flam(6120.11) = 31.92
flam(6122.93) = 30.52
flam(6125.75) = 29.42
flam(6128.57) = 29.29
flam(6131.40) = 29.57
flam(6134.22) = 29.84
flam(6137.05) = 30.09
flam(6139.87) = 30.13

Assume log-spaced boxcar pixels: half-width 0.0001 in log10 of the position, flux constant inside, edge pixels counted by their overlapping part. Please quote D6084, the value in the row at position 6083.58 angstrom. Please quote 29.61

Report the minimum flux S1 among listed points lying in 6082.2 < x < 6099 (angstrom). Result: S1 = 29.22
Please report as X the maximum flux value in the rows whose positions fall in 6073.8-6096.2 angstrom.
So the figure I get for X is 29.61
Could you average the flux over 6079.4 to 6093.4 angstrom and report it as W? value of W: 29.5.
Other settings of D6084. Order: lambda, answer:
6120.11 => 31.92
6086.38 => 29.54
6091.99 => 29.51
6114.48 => 31.69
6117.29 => 32.33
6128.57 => 29.29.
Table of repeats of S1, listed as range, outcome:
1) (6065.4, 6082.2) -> 28.76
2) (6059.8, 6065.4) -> 31.03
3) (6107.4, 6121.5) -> 31.33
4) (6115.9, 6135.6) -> 29.29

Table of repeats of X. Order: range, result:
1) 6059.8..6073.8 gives 31.12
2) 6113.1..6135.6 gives 32.33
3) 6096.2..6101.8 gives 30.41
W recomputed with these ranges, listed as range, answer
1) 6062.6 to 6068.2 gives 30.7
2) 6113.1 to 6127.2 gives 31.2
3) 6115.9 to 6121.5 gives 32.1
